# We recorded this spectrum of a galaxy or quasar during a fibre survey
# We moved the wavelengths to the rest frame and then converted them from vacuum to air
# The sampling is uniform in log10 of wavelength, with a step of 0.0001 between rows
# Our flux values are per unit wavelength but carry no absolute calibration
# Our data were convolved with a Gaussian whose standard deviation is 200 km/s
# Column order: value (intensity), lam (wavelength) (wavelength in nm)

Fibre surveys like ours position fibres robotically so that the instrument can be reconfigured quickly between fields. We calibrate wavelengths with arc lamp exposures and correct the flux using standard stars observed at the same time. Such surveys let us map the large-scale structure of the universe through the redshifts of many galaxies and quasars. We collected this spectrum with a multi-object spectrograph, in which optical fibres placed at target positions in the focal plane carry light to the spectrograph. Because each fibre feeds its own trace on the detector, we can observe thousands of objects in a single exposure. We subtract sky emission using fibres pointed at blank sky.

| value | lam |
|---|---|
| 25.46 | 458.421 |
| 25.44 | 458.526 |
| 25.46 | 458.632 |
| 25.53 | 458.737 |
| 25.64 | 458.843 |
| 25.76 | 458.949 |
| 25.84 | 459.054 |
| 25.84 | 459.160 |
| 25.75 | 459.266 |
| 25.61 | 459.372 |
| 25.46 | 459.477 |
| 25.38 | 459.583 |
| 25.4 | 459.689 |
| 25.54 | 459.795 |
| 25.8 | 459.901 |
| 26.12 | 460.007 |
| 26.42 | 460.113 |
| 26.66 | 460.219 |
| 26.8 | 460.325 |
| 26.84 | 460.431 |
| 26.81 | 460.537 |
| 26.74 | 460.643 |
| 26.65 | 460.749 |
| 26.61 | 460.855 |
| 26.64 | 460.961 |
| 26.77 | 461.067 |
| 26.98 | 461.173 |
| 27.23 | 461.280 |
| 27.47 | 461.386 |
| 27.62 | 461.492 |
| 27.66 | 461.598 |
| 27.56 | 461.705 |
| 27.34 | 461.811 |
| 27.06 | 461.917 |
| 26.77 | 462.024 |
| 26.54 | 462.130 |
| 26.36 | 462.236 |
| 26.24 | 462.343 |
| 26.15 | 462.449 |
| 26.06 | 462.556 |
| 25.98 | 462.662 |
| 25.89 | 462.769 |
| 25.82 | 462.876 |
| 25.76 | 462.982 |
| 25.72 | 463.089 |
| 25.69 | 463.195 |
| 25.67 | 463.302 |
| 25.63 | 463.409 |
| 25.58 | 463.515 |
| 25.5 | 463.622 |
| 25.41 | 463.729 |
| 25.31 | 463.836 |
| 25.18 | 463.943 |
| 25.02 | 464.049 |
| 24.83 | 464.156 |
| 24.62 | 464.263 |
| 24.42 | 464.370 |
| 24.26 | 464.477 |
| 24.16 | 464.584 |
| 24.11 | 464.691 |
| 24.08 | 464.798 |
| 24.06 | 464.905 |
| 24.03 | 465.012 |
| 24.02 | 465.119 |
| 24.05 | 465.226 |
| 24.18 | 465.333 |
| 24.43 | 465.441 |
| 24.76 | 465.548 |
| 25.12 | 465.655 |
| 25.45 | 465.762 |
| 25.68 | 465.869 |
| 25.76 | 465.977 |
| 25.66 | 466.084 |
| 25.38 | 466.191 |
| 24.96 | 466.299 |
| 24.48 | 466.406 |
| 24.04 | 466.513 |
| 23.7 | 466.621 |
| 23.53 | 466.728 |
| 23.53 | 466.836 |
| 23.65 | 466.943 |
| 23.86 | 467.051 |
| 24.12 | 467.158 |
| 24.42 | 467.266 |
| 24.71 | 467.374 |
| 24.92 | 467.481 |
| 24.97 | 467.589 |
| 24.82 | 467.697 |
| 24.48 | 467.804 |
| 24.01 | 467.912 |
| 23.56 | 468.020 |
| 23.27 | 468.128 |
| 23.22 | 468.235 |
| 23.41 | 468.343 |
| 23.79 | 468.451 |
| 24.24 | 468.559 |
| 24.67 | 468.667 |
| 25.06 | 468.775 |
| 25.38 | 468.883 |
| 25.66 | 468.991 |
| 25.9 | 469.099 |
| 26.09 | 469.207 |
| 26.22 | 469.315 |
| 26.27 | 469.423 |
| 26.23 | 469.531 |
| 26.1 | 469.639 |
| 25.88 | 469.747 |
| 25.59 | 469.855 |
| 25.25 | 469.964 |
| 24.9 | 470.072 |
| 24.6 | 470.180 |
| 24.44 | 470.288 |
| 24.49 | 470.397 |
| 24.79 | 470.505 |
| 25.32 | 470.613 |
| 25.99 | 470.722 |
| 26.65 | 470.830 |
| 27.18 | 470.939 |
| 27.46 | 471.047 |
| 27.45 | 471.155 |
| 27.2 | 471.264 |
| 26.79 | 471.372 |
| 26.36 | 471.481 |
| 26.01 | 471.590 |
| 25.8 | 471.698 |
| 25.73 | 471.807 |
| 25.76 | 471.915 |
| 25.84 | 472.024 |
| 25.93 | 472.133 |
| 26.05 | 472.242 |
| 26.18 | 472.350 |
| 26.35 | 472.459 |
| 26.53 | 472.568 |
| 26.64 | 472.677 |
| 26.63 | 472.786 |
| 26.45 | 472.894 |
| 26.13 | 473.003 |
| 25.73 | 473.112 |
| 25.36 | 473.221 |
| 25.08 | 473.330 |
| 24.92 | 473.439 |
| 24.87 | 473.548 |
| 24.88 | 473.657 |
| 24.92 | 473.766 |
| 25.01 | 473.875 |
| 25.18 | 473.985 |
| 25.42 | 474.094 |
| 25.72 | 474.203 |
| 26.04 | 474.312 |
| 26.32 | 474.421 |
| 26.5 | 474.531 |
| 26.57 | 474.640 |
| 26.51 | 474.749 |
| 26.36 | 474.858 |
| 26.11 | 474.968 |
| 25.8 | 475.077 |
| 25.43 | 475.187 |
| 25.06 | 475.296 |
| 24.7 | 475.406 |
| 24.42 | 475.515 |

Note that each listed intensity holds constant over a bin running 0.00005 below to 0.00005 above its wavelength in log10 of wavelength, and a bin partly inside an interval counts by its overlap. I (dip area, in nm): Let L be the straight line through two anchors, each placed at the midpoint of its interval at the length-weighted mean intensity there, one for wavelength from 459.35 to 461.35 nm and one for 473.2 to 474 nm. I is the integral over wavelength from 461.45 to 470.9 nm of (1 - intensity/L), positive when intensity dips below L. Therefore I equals 0.230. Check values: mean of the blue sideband 26.4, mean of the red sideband 25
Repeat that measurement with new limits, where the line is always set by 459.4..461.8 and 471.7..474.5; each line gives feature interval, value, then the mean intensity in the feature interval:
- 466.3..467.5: 0.10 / 24.1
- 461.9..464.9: 0.11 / 25.4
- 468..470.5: 0.10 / 25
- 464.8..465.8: 0.07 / 24.4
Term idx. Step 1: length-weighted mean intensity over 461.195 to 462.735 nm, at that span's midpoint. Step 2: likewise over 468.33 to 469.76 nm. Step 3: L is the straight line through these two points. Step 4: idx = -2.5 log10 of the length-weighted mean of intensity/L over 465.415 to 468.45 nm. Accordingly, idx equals 0.06 mag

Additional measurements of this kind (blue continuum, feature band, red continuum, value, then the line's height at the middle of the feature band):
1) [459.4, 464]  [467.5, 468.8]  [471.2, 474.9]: 0.086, 26.1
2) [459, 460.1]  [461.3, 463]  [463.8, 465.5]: -0.069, 25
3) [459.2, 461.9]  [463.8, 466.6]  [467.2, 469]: 0.022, 25.2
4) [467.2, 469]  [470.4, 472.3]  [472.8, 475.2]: -0.047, 25.1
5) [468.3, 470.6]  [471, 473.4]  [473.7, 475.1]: -0.028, 25.6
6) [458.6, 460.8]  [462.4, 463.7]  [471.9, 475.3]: 0.008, 26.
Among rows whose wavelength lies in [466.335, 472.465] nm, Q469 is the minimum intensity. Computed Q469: 23.22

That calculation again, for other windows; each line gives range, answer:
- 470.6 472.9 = 25.32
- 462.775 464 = 25.18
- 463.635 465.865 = 24.02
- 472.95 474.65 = 24.87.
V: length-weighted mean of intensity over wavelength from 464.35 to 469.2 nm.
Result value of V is 24.5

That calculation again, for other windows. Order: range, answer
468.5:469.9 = 25.6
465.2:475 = 25.3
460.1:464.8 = 26.1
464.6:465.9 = 24.5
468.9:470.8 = 25.5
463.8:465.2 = 24.5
